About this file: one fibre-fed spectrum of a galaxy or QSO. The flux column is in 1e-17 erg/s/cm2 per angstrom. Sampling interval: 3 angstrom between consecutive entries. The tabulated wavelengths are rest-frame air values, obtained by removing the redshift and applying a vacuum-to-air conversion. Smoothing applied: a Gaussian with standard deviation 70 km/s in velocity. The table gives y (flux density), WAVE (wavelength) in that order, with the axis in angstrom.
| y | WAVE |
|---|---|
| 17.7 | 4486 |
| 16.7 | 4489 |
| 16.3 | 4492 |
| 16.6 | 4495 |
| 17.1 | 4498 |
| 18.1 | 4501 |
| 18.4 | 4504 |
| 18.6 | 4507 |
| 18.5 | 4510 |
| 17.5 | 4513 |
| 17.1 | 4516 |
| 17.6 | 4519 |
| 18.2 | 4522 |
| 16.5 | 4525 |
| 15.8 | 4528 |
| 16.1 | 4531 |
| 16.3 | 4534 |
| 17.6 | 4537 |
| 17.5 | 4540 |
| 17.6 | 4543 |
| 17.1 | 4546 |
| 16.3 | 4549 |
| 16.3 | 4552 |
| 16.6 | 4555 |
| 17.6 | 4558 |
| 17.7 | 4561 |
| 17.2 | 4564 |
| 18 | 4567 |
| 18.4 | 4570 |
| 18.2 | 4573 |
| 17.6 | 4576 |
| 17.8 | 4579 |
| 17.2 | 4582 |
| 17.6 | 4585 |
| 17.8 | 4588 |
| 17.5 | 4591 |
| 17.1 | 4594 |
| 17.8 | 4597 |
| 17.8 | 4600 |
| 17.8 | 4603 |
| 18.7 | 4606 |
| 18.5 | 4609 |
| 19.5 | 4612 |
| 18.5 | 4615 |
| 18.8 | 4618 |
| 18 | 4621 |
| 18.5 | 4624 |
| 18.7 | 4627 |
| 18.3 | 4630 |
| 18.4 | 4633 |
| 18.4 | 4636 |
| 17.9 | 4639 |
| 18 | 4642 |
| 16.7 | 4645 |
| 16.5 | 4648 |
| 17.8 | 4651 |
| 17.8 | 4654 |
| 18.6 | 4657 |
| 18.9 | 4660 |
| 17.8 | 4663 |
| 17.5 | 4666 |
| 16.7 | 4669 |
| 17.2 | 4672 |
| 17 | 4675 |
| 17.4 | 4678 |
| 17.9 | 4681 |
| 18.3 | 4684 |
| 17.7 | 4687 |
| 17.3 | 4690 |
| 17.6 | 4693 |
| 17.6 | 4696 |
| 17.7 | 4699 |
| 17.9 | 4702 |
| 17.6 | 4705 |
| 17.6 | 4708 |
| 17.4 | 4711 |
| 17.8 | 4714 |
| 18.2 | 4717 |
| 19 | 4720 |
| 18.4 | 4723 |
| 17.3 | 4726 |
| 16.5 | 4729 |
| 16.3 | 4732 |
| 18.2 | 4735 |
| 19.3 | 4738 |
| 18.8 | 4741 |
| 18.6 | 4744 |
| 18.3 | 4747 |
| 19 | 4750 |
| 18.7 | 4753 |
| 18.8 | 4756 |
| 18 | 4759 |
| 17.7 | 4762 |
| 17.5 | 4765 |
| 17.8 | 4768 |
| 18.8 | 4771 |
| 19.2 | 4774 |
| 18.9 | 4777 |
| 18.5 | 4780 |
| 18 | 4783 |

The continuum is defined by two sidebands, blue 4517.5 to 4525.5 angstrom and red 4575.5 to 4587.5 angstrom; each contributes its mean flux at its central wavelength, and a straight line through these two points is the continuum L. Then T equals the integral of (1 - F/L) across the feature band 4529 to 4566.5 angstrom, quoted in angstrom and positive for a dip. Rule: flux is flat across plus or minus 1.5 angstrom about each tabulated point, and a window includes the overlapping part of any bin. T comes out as 1.2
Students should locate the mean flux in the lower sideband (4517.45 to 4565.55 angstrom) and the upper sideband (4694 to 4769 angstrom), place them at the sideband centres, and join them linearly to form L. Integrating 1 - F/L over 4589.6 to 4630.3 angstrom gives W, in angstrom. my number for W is -2.1 angstrom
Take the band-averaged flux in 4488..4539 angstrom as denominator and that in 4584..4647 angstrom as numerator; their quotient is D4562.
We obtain 1.05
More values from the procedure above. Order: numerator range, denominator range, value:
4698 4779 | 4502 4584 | 1.04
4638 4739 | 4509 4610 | 1.01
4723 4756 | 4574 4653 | 1.01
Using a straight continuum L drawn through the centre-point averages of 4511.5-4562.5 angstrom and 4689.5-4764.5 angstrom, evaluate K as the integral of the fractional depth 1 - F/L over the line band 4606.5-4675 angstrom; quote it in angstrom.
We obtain -1.90 angstrom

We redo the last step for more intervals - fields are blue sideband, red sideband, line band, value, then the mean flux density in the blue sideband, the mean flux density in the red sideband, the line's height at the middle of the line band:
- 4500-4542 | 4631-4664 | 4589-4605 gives 0.1 angstrom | 17.4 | 17.9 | 17.7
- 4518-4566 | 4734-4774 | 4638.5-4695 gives 0.8 angstrom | 17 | 18.5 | 17.9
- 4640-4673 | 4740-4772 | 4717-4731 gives 0.2 angstrom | 17.6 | 18.4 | 18.1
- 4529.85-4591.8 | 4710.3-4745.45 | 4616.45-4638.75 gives -1.0 angstrom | 17.3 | 18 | 17.6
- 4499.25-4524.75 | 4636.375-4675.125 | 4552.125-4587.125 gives 0.4 angstrom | 17.9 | 17.6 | 17.8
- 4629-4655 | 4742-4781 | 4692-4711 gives 0.5 angstrom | 17.7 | 18.5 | 18.1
